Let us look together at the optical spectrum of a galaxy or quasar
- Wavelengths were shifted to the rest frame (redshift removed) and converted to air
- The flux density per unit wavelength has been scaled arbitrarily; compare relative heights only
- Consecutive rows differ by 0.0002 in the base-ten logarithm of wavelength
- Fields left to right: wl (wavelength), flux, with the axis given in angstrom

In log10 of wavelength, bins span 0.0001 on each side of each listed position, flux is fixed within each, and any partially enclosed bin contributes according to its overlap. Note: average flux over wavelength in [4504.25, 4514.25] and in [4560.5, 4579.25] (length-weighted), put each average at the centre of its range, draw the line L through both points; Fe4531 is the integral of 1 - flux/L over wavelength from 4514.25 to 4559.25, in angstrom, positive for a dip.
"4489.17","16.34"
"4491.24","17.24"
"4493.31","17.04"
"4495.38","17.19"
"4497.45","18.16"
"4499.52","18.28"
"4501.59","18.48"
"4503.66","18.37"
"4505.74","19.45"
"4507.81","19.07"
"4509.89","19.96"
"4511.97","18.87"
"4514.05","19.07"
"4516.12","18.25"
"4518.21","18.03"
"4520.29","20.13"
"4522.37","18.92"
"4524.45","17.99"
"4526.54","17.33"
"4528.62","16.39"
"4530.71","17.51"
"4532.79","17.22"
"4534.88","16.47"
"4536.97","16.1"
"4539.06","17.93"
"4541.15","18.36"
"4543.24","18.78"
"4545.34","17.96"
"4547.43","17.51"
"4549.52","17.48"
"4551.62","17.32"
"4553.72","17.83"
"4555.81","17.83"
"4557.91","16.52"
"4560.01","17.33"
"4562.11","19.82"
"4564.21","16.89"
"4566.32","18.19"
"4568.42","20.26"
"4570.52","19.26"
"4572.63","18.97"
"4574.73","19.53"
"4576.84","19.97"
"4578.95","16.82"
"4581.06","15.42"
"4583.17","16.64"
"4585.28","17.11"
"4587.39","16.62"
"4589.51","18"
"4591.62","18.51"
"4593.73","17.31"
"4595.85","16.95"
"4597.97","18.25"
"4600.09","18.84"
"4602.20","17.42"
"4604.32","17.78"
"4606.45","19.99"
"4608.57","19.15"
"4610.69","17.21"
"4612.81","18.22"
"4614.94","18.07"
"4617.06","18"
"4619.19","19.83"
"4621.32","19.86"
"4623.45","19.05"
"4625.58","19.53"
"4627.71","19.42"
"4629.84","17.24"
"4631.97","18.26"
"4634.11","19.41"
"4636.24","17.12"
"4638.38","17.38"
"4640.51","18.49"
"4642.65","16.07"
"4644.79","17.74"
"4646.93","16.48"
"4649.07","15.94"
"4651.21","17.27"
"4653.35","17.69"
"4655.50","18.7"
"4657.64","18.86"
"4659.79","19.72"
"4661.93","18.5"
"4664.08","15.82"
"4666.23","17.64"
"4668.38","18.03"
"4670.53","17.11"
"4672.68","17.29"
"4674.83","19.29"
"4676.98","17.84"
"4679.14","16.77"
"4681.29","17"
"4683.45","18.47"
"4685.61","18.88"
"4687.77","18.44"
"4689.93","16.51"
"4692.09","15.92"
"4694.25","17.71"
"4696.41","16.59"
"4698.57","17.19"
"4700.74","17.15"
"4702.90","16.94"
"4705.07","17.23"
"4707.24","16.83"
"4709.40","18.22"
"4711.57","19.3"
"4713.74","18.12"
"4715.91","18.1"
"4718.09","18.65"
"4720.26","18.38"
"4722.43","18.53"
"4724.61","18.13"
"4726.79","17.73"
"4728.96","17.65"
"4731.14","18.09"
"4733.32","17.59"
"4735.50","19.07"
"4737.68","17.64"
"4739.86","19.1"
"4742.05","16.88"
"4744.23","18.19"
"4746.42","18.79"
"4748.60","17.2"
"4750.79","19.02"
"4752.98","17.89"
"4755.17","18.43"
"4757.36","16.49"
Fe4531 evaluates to 3.2 angstrom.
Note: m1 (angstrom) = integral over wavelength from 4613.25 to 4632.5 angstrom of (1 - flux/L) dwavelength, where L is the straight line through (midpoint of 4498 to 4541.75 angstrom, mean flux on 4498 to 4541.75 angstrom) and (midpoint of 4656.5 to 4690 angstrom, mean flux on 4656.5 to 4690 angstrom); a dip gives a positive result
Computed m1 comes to -0.8 angstrom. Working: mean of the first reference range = 18.2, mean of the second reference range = 17.9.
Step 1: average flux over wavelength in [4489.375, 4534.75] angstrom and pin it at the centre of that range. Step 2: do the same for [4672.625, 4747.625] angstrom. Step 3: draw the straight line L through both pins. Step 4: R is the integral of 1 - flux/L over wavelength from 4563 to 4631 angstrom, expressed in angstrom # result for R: -0.89 angstrom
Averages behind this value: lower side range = 18.2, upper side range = 17.8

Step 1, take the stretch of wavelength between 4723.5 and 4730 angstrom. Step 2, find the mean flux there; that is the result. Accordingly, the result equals 17.8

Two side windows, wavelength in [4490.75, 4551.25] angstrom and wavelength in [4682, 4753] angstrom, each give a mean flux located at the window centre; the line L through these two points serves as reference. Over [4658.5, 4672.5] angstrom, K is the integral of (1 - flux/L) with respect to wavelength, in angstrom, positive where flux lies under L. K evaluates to 0.1 angstrom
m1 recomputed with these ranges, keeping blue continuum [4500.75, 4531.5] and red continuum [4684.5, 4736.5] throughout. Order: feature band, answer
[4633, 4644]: 0.2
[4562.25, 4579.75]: -0.5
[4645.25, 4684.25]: 0.6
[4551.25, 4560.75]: 0.5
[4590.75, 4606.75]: 0.2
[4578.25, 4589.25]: 1.0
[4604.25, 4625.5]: -0.8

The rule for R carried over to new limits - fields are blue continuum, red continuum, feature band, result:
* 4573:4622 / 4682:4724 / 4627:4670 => 0.3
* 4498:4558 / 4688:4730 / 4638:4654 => 0.6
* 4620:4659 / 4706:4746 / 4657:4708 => 1.5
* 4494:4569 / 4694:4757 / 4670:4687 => 0.1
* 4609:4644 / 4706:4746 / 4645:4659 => 0.6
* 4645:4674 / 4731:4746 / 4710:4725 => -0.4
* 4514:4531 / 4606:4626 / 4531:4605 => 2.7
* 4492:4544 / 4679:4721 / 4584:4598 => 0.4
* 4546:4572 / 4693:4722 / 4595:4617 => -0.3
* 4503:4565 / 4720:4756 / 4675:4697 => 0.7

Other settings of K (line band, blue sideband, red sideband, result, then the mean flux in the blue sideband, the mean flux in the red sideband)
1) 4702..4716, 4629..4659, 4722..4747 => 0.1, 17.6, 18.1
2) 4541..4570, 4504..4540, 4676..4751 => 0.1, 18.2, 17.8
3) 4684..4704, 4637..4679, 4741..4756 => 0.6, 17.7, 18.1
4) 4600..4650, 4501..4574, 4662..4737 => -0.7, 18.2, 17.7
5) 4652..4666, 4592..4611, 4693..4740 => -0.1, 18.2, 17.9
